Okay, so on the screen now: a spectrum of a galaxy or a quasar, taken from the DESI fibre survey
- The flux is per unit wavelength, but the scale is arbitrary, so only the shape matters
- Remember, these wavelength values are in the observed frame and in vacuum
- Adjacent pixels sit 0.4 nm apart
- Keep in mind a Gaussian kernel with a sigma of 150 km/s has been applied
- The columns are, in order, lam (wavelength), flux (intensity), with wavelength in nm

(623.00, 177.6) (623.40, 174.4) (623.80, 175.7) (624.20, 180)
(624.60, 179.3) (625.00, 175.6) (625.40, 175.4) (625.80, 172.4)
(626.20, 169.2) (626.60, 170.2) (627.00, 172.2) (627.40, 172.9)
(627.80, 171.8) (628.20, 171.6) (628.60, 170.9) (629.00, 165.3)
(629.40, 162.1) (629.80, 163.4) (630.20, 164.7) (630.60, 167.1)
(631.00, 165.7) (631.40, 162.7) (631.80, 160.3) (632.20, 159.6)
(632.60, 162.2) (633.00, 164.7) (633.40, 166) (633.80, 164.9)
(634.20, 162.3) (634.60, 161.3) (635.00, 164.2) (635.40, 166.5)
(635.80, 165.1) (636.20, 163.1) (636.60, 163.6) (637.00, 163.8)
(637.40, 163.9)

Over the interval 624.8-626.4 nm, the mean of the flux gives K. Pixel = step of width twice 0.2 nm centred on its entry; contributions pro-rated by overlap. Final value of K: 173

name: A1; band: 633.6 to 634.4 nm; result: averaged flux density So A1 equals 164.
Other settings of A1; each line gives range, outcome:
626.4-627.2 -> 171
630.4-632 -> 164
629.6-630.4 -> 164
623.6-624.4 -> 178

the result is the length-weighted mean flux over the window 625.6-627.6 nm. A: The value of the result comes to 171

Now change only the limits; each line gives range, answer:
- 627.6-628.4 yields 172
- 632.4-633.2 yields 163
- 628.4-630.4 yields 165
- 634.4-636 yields 164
